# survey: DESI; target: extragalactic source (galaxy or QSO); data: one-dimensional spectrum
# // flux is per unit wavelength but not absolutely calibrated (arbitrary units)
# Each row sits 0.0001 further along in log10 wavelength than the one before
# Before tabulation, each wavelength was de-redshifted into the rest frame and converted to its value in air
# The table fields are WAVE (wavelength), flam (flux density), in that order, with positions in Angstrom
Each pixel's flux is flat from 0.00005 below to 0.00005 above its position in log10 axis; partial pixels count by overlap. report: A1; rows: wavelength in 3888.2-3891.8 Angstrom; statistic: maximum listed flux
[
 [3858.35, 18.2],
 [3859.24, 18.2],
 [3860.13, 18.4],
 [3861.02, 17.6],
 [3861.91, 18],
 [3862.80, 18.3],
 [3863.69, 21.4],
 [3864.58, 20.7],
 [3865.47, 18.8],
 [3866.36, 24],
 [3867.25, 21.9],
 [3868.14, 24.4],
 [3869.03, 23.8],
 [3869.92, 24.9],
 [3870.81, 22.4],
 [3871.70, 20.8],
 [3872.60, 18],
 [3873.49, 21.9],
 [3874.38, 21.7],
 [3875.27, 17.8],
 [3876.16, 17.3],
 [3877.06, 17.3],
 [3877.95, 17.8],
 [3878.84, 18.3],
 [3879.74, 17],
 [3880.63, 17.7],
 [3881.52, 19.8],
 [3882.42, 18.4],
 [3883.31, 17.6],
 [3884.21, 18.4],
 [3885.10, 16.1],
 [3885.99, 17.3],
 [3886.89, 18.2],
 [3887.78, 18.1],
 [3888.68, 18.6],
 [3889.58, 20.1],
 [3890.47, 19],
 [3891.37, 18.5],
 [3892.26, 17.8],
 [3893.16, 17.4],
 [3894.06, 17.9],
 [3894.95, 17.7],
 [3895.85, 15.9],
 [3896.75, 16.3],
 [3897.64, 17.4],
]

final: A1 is 20.1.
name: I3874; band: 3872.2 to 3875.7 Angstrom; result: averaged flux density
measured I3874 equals 19.9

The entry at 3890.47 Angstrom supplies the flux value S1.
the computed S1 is 19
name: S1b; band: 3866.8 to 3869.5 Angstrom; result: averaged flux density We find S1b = 23.4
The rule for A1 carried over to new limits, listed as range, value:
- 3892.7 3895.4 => 17.9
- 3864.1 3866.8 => 24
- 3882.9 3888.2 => 18.4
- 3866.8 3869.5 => 24.4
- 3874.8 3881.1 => 18.3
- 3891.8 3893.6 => 17.8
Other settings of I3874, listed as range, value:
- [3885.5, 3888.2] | 17.9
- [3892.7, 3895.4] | 17.7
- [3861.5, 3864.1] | 19.2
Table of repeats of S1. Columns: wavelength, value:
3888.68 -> 18.6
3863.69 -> 21.4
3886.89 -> 18.2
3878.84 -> 18.3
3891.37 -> 18.5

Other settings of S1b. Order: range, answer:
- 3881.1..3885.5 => 18.1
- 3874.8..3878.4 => 17.6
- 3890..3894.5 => 18.1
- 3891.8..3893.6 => 17.6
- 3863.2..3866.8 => 21.2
